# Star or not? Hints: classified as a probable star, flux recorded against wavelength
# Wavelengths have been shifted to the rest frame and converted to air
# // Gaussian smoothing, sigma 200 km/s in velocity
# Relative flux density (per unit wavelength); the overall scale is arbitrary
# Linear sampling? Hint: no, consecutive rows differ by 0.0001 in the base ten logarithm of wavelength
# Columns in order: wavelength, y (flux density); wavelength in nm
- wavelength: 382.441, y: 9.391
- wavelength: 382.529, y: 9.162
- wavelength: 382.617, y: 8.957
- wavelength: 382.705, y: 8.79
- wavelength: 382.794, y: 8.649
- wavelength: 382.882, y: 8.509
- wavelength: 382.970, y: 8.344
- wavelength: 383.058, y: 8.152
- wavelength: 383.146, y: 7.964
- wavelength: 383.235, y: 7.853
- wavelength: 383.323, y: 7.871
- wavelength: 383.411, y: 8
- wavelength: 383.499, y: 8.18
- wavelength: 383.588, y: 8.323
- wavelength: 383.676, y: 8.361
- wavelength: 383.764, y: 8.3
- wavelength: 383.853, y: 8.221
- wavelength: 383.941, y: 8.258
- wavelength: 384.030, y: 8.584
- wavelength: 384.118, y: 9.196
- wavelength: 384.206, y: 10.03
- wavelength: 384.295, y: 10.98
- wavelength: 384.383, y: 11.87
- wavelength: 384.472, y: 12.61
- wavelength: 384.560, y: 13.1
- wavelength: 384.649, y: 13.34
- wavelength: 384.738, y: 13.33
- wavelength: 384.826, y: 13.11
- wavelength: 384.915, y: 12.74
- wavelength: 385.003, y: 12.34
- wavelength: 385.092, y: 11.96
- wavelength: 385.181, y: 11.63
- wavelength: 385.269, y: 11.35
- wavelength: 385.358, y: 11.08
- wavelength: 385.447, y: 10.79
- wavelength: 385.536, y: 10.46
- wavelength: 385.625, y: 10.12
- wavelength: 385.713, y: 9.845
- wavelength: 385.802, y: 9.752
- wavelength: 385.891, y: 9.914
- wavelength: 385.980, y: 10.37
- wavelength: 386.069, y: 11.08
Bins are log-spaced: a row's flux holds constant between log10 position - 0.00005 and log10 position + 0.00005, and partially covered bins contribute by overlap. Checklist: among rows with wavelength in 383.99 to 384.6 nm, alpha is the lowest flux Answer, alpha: 8.584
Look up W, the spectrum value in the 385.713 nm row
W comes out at 9.845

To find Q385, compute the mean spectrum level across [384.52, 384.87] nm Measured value 13.2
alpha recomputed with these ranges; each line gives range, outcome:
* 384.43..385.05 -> 12.34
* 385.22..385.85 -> 9.752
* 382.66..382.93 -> 8.509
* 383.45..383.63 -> 8.18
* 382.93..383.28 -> 7.853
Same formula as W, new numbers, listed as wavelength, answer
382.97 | 8.344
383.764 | 8.3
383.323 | 7.871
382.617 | 8.957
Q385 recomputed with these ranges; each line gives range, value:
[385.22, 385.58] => 10.9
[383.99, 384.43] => 10.2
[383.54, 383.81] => 8.31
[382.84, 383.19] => 8.25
